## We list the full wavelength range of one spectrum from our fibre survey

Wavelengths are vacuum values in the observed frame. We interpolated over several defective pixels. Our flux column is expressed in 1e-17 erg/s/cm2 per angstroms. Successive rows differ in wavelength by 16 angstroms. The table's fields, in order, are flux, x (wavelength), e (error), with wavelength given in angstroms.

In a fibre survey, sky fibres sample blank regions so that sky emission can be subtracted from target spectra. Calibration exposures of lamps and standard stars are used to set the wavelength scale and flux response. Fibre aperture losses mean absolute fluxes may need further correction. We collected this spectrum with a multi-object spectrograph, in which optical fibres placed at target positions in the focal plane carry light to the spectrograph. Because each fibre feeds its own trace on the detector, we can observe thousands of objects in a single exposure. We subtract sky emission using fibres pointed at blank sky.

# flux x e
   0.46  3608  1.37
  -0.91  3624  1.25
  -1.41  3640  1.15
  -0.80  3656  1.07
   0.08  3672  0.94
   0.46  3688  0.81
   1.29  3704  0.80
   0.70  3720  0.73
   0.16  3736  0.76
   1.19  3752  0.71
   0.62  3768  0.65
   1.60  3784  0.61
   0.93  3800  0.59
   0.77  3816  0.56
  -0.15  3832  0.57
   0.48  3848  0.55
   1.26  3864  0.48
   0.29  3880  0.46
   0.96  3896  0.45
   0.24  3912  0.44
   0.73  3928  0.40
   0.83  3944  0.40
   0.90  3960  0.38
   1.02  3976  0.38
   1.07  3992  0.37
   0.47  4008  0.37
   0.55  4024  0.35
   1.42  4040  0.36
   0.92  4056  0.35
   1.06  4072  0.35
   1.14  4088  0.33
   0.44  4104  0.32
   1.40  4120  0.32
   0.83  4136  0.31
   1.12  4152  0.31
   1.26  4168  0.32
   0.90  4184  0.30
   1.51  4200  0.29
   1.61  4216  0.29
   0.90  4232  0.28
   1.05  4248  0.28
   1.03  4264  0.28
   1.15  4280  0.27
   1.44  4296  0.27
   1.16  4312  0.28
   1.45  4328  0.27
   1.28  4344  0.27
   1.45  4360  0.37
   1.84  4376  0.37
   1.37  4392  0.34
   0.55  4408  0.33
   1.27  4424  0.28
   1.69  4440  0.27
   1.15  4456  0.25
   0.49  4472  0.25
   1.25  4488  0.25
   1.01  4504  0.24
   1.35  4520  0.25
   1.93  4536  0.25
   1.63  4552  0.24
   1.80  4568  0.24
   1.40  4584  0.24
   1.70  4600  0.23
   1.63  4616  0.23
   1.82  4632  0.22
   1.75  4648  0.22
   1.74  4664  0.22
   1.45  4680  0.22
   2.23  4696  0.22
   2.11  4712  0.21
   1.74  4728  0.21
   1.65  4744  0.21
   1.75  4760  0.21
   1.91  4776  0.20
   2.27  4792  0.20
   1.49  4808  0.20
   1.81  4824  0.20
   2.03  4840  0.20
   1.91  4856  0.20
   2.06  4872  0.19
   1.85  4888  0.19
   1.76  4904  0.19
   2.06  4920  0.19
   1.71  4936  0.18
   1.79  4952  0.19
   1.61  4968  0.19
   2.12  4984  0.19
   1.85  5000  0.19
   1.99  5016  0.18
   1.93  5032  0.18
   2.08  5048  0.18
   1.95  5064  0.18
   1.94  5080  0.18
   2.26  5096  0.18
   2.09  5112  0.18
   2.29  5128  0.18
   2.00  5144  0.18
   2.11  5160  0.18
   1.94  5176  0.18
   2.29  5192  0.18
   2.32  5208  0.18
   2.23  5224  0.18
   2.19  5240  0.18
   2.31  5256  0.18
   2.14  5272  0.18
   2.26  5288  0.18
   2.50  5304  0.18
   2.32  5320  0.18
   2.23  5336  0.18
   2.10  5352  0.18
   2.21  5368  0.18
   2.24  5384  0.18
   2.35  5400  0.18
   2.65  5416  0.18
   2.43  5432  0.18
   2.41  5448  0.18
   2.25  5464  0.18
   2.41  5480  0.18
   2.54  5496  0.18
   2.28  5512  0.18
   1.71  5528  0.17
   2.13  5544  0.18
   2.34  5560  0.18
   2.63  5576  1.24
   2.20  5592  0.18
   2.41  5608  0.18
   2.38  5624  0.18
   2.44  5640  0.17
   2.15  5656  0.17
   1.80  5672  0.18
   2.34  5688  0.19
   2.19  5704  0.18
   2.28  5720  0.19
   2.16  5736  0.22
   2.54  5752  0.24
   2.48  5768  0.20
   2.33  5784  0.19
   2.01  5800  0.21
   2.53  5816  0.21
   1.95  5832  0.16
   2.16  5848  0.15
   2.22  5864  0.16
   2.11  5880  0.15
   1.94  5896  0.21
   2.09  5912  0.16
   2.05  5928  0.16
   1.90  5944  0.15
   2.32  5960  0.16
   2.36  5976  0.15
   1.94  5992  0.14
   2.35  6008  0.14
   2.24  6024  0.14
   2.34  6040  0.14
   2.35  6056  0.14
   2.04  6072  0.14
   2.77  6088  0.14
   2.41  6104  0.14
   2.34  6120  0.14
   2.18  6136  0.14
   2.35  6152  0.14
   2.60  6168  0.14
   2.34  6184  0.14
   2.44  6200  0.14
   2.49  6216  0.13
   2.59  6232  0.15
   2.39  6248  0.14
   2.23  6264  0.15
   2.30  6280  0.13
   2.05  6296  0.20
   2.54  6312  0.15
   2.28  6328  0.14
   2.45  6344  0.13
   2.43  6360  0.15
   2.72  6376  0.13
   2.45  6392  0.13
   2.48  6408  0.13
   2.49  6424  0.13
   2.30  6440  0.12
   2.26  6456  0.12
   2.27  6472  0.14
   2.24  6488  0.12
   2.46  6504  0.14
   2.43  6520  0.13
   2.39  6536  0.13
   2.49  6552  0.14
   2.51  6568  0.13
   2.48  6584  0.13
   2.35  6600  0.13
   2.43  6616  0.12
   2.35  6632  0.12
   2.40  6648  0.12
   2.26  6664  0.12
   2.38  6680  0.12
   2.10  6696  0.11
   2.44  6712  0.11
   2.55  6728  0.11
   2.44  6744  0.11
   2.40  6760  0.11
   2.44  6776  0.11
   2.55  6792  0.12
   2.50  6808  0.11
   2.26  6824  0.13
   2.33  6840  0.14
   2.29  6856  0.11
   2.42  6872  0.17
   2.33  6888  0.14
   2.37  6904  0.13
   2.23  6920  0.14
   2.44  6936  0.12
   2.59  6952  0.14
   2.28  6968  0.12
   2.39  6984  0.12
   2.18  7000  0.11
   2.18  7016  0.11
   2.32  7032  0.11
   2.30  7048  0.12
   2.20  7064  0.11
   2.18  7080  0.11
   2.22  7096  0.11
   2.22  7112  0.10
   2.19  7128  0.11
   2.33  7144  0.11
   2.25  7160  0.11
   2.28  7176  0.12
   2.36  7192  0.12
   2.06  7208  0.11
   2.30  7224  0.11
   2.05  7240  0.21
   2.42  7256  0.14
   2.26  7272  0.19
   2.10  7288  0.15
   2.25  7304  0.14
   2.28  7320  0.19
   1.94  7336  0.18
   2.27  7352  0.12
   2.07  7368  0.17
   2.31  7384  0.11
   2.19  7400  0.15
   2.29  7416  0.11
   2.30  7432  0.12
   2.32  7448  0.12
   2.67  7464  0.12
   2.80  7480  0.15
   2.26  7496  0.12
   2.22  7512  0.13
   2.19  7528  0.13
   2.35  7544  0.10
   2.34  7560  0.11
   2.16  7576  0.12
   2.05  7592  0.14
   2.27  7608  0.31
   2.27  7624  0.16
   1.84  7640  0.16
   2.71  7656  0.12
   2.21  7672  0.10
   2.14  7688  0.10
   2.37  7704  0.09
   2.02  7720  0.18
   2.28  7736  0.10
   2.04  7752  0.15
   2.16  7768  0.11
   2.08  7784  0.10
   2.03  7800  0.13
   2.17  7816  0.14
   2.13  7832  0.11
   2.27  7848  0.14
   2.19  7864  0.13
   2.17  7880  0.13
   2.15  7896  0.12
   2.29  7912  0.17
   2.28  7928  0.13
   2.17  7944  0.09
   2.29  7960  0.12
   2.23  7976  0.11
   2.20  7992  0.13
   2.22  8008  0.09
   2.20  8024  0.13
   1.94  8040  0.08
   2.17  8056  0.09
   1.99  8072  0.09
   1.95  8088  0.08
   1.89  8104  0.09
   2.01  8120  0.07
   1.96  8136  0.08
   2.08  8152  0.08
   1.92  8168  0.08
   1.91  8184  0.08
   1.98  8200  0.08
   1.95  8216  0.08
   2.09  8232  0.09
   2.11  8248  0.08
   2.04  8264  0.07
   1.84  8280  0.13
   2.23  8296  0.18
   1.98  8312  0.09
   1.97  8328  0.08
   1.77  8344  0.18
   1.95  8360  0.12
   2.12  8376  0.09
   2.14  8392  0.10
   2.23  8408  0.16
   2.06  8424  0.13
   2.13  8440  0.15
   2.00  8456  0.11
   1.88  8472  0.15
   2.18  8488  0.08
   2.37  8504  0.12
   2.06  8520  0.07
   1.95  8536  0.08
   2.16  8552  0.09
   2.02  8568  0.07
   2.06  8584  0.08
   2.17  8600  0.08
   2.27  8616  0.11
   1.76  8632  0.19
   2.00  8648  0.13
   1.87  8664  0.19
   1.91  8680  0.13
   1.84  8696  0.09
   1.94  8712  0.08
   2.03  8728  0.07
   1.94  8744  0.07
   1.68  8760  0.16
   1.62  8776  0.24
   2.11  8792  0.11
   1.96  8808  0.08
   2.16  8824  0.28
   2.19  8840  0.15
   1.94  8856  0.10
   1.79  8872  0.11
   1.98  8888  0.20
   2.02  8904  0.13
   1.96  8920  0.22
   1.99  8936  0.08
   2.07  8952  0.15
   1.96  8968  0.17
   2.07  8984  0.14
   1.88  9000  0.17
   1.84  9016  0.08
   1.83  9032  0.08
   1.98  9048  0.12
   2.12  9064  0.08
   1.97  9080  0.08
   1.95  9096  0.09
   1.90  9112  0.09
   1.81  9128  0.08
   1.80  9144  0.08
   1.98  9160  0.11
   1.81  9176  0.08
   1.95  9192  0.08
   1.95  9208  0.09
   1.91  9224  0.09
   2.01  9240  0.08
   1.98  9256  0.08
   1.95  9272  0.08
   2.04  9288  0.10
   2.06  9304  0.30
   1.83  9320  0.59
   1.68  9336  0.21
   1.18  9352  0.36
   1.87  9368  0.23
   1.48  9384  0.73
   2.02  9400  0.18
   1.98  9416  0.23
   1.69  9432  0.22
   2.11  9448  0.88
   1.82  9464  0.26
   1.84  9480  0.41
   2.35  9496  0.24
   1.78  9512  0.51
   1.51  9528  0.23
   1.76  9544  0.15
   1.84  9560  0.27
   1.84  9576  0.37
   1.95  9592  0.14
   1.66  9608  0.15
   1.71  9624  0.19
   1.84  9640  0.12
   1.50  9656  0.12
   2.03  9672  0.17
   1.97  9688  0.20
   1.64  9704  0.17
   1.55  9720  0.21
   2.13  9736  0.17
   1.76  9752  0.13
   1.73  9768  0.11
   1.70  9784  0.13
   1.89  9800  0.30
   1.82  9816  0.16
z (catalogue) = 0.14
